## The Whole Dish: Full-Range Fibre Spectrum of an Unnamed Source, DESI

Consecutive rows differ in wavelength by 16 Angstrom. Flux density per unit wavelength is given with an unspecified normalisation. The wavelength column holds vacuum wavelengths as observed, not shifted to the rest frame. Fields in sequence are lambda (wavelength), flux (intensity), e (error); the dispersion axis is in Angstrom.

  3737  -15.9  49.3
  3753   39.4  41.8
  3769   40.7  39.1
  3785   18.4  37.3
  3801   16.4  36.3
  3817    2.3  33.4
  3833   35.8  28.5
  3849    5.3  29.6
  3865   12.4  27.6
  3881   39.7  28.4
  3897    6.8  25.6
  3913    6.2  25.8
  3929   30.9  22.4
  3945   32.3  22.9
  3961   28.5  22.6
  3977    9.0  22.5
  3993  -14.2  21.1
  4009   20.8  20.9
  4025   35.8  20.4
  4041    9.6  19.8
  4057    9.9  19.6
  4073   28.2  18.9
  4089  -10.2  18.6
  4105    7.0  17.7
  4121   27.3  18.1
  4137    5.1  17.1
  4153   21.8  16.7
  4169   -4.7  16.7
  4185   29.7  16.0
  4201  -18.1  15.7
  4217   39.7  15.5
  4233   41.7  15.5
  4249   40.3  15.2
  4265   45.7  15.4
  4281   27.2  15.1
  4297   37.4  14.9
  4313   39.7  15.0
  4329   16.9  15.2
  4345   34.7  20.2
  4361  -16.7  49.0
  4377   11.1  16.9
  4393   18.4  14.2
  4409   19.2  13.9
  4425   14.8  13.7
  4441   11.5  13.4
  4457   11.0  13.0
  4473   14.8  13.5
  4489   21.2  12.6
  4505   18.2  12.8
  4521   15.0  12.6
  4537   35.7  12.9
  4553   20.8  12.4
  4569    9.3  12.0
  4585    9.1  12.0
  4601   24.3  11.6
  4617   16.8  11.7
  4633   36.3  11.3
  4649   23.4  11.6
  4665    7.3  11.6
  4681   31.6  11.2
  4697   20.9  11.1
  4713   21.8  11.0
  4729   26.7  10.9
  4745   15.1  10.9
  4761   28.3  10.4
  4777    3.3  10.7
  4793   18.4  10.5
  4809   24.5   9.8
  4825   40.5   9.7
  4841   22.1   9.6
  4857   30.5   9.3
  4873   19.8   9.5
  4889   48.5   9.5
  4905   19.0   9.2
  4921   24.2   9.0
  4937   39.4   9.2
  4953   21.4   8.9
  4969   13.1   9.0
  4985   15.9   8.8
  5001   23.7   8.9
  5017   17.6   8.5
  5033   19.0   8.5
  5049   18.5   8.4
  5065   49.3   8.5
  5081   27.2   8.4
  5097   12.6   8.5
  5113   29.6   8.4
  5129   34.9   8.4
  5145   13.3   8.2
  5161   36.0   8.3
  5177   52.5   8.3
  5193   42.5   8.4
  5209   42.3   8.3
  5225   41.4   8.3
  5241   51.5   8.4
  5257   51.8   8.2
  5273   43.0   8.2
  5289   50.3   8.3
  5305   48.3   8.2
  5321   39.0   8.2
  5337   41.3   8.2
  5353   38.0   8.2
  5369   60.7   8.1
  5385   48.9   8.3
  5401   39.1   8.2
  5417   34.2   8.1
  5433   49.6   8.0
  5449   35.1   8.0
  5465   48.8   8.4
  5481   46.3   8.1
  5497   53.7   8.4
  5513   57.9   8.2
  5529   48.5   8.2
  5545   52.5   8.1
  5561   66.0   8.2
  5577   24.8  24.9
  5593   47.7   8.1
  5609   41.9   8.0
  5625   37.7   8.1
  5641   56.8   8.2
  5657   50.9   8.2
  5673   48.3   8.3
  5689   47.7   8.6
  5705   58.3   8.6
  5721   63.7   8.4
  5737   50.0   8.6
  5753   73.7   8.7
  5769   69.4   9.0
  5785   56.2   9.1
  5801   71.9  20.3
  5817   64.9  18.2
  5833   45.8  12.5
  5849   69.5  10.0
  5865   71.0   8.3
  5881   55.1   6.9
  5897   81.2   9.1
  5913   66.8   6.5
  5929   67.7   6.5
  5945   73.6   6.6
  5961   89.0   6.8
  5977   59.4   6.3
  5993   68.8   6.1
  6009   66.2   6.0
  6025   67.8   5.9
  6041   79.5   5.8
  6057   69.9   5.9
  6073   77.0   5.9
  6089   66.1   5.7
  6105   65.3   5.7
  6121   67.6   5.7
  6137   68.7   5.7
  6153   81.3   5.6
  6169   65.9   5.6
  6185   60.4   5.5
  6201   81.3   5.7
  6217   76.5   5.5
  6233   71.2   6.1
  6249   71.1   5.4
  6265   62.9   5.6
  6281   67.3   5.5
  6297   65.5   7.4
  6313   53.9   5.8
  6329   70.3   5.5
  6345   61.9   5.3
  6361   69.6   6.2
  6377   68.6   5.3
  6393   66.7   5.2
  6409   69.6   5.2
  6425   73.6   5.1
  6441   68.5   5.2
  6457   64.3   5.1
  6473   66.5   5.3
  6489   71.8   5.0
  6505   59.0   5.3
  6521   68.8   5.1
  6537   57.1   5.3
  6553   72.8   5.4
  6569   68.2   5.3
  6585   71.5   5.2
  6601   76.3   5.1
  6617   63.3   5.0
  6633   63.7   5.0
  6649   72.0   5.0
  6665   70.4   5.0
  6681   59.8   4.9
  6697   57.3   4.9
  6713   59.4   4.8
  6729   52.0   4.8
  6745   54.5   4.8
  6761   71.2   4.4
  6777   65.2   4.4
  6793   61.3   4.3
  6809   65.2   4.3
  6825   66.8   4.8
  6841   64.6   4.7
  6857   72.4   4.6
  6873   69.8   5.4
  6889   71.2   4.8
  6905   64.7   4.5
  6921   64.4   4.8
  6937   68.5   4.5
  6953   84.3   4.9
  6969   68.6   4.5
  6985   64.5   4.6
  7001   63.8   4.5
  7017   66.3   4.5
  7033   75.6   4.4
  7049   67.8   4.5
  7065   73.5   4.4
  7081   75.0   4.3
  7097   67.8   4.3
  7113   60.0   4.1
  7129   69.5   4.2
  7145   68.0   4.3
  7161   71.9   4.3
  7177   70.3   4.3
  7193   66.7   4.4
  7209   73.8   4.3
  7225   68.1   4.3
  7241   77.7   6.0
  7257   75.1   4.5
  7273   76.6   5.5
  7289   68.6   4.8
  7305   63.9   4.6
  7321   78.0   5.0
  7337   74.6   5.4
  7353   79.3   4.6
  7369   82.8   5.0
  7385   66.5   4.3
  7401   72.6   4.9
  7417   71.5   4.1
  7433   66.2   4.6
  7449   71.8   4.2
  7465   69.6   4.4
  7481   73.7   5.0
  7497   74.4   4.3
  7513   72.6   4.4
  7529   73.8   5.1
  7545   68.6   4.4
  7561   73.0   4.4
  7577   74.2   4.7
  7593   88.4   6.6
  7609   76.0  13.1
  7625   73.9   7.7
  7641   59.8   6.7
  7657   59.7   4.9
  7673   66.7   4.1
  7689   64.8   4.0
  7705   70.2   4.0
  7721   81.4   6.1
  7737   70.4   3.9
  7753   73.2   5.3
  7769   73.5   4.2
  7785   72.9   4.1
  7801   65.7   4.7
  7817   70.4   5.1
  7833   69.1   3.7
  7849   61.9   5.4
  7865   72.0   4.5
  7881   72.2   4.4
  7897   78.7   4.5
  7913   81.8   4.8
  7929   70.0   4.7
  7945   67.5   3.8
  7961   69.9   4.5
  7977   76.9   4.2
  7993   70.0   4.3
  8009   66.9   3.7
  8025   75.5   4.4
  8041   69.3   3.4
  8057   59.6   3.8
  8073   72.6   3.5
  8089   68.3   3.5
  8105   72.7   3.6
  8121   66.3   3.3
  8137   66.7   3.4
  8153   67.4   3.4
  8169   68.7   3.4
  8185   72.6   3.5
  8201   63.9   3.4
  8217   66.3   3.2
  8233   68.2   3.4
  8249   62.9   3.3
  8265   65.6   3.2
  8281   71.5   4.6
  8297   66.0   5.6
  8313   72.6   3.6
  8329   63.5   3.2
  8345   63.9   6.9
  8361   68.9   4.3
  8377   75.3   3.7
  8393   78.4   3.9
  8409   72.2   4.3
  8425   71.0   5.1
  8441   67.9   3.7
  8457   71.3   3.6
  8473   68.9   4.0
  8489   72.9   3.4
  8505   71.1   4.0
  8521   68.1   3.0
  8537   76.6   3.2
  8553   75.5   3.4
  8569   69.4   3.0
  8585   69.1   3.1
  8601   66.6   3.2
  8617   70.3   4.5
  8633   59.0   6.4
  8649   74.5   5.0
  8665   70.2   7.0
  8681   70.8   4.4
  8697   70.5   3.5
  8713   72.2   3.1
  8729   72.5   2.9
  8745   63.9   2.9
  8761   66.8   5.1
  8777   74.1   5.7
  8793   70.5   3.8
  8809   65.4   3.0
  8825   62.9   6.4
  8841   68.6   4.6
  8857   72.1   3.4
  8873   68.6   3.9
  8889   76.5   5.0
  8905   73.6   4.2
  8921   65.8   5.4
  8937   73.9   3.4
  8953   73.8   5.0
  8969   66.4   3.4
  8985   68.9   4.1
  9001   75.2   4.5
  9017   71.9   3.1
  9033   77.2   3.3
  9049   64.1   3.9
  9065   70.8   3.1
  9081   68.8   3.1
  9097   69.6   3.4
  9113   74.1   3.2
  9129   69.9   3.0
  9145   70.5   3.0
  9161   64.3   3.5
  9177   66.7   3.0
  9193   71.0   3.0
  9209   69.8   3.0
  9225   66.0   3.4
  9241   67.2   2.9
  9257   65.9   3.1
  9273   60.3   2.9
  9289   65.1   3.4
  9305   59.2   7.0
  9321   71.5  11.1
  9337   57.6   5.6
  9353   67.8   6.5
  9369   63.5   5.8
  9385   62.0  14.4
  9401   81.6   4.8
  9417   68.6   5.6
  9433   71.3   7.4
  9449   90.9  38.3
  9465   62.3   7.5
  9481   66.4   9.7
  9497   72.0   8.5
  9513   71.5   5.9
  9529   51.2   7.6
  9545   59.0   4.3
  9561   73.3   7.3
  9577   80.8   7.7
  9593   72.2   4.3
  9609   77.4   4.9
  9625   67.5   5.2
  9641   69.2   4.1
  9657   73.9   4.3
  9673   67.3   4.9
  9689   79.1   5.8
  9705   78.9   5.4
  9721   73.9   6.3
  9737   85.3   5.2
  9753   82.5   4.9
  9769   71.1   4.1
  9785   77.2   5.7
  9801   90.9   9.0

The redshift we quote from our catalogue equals 0.30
